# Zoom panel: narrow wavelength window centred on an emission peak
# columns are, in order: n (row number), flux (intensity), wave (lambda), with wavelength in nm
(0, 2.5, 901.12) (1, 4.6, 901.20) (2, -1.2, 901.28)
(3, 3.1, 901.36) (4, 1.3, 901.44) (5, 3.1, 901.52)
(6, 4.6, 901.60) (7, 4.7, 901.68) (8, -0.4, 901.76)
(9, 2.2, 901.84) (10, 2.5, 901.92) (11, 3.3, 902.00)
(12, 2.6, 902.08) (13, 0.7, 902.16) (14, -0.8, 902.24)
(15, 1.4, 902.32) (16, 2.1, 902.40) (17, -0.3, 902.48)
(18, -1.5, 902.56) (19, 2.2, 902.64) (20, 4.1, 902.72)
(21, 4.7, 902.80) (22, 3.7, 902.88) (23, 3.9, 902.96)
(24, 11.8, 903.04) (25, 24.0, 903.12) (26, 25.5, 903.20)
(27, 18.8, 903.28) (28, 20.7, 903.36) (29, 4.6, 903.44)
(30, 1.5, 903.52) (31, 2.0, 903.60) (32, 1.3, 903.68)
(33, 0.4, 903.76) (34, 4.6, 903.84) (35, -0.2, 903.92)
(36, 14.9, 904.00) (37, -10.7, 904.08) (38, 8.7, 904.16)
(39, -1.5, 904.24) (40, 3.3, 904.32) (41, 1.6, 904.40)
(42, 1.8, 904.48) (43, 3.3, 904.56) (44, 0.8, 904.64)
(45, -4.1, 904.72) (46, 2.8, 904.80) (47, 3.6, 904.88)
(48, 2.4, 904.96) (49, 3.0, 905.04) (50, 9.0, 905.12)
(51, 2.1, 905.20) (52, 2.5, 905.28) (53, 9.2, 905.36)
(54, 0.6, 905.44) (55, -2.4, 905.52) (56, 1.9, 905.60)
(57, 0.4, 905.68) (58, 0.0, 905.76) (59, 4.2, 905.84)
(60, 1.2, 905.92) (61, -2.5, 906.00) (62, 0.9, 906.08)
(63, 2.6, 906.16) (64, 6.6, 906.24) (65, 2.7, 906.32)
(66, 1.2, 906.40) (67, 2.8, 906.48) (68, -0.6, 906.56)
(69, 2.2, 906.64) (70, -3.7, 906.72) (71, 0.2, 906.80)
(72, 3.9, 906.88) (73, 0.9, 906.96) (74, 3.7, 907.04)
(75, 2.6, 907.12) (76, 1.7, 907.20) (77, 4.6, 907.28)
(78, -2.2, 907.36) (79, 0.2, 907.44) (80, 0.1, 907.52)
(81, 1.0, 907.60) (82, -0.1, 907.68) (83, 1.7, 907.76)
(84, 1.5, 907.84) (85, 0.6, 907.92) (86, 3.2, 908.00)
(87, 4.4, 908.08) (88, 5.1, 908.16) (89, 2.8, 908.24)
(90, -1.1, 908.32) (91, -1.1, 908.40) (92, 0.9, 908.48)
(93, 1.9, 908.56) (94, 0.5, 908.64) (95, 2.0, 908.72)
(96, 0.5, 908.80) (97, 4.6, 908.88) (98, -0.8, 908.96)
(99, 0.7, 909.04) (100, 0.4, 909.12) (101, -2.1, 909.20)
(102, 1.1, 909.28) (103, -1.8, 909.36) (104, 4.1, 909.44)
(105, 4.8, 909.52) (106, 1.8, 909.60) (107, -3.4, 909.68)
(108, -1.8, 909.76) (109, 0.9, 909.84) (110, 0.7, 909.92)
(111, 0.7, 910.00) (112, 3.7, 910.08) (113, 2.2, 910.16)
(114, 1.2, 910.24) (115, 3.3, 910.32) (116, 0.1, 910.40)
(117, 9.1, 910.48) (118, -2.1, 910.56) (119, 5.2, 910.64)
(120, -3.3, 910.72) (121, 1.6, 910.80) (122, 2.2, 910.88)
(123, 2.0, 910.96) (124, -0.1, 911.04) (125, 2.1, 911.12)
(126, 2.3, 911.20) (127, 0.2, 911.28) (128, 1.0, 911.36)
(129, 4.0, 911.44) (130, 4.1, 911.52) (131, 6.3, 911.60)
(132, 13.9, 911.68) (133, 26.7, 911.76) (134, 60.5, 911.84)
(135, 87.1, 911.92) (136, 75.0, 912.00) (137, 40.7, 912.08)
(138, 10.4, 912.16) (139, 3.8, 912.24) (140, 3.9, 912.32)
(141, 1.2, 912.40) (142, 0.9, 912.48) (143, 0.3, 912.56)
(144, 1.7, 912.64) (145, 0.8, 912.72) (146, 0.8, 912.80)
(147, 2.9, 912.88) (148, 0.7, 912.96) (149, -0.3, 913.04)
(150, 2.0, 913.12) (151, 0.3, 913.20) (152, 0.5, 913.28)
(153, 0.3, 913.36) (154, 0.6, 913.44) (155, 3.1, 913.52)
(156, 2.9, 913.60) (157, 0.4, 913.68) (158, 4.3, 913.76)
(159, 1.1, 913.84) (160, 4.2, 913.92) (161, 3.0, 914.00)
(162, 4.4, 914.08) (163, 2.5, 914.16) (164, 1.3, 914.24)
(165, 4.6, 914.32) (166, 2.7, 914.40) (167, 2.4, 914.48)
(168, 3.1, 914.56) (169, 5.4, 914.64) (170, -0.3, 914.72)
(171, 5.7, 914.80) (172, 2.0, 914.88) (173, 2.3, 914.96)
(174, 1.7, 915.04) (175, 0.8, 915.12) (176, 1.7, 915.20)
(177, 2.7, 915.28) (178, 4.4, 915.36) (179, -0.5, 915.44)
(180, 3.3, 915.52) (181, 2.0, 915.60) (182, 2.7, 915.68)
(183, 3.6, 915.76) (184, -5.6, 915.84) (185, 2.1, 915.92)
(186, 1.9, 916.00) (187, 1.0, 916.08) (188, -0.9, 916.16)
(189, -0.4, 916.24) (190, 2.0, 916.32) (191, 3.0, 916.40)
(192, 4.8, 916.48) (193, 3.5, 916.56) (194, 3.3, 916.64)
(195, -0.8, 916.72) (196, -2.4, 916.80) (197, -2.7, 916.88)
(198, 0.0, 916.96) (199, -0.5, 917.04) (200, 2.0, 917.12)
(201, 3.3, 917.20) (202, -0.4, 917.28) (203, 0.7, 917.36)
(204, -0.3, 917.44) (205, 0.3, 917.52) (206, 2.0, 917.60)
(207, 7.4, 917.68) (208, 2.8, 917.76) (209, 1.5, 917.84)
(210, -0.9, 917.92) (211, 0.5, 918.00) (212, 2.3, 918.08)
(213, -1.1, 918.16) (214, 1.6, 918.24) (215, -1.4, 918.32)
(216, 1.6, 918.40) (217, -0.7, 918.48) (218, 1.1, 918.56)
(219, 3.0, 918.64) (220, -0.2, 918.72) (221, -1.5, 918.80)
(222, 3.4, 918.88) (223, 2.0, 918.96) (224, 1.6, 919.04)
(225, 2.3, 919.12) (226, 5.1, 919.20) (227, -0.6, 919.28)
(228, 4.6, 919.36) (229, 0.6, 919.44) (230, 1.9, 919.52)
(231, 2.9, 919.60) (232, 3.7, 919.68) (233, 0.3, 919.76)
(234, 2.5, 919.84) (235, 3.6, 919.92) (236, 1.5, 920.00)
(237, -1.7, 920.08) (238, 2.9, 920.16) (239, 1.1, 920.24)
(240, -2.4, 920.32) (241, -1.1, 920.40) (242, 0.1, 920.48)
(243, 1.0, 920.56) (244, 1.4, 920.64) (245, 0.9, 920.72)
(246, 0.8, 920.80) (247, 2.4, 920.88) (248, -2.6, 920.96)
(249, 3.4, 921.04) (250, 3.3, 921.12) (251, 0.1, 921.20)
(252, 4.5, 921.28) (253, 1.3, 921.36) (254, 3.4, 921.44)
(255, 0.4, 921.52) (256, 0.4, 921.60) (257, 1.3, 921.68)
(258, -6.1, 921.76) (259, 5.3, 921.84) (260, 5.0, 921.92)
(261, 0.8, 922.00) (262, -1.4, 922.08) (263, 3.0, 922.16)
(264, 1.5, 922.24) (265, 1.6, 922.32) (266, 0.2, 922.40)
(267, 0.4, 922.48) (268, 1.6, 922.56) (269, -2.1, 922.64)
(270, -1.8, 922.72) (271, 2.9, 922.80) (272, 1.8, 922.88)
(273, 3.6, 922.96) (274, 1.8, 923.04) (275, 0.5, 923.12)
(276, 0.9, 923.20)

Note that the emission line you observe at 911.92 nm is [O III] 5007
